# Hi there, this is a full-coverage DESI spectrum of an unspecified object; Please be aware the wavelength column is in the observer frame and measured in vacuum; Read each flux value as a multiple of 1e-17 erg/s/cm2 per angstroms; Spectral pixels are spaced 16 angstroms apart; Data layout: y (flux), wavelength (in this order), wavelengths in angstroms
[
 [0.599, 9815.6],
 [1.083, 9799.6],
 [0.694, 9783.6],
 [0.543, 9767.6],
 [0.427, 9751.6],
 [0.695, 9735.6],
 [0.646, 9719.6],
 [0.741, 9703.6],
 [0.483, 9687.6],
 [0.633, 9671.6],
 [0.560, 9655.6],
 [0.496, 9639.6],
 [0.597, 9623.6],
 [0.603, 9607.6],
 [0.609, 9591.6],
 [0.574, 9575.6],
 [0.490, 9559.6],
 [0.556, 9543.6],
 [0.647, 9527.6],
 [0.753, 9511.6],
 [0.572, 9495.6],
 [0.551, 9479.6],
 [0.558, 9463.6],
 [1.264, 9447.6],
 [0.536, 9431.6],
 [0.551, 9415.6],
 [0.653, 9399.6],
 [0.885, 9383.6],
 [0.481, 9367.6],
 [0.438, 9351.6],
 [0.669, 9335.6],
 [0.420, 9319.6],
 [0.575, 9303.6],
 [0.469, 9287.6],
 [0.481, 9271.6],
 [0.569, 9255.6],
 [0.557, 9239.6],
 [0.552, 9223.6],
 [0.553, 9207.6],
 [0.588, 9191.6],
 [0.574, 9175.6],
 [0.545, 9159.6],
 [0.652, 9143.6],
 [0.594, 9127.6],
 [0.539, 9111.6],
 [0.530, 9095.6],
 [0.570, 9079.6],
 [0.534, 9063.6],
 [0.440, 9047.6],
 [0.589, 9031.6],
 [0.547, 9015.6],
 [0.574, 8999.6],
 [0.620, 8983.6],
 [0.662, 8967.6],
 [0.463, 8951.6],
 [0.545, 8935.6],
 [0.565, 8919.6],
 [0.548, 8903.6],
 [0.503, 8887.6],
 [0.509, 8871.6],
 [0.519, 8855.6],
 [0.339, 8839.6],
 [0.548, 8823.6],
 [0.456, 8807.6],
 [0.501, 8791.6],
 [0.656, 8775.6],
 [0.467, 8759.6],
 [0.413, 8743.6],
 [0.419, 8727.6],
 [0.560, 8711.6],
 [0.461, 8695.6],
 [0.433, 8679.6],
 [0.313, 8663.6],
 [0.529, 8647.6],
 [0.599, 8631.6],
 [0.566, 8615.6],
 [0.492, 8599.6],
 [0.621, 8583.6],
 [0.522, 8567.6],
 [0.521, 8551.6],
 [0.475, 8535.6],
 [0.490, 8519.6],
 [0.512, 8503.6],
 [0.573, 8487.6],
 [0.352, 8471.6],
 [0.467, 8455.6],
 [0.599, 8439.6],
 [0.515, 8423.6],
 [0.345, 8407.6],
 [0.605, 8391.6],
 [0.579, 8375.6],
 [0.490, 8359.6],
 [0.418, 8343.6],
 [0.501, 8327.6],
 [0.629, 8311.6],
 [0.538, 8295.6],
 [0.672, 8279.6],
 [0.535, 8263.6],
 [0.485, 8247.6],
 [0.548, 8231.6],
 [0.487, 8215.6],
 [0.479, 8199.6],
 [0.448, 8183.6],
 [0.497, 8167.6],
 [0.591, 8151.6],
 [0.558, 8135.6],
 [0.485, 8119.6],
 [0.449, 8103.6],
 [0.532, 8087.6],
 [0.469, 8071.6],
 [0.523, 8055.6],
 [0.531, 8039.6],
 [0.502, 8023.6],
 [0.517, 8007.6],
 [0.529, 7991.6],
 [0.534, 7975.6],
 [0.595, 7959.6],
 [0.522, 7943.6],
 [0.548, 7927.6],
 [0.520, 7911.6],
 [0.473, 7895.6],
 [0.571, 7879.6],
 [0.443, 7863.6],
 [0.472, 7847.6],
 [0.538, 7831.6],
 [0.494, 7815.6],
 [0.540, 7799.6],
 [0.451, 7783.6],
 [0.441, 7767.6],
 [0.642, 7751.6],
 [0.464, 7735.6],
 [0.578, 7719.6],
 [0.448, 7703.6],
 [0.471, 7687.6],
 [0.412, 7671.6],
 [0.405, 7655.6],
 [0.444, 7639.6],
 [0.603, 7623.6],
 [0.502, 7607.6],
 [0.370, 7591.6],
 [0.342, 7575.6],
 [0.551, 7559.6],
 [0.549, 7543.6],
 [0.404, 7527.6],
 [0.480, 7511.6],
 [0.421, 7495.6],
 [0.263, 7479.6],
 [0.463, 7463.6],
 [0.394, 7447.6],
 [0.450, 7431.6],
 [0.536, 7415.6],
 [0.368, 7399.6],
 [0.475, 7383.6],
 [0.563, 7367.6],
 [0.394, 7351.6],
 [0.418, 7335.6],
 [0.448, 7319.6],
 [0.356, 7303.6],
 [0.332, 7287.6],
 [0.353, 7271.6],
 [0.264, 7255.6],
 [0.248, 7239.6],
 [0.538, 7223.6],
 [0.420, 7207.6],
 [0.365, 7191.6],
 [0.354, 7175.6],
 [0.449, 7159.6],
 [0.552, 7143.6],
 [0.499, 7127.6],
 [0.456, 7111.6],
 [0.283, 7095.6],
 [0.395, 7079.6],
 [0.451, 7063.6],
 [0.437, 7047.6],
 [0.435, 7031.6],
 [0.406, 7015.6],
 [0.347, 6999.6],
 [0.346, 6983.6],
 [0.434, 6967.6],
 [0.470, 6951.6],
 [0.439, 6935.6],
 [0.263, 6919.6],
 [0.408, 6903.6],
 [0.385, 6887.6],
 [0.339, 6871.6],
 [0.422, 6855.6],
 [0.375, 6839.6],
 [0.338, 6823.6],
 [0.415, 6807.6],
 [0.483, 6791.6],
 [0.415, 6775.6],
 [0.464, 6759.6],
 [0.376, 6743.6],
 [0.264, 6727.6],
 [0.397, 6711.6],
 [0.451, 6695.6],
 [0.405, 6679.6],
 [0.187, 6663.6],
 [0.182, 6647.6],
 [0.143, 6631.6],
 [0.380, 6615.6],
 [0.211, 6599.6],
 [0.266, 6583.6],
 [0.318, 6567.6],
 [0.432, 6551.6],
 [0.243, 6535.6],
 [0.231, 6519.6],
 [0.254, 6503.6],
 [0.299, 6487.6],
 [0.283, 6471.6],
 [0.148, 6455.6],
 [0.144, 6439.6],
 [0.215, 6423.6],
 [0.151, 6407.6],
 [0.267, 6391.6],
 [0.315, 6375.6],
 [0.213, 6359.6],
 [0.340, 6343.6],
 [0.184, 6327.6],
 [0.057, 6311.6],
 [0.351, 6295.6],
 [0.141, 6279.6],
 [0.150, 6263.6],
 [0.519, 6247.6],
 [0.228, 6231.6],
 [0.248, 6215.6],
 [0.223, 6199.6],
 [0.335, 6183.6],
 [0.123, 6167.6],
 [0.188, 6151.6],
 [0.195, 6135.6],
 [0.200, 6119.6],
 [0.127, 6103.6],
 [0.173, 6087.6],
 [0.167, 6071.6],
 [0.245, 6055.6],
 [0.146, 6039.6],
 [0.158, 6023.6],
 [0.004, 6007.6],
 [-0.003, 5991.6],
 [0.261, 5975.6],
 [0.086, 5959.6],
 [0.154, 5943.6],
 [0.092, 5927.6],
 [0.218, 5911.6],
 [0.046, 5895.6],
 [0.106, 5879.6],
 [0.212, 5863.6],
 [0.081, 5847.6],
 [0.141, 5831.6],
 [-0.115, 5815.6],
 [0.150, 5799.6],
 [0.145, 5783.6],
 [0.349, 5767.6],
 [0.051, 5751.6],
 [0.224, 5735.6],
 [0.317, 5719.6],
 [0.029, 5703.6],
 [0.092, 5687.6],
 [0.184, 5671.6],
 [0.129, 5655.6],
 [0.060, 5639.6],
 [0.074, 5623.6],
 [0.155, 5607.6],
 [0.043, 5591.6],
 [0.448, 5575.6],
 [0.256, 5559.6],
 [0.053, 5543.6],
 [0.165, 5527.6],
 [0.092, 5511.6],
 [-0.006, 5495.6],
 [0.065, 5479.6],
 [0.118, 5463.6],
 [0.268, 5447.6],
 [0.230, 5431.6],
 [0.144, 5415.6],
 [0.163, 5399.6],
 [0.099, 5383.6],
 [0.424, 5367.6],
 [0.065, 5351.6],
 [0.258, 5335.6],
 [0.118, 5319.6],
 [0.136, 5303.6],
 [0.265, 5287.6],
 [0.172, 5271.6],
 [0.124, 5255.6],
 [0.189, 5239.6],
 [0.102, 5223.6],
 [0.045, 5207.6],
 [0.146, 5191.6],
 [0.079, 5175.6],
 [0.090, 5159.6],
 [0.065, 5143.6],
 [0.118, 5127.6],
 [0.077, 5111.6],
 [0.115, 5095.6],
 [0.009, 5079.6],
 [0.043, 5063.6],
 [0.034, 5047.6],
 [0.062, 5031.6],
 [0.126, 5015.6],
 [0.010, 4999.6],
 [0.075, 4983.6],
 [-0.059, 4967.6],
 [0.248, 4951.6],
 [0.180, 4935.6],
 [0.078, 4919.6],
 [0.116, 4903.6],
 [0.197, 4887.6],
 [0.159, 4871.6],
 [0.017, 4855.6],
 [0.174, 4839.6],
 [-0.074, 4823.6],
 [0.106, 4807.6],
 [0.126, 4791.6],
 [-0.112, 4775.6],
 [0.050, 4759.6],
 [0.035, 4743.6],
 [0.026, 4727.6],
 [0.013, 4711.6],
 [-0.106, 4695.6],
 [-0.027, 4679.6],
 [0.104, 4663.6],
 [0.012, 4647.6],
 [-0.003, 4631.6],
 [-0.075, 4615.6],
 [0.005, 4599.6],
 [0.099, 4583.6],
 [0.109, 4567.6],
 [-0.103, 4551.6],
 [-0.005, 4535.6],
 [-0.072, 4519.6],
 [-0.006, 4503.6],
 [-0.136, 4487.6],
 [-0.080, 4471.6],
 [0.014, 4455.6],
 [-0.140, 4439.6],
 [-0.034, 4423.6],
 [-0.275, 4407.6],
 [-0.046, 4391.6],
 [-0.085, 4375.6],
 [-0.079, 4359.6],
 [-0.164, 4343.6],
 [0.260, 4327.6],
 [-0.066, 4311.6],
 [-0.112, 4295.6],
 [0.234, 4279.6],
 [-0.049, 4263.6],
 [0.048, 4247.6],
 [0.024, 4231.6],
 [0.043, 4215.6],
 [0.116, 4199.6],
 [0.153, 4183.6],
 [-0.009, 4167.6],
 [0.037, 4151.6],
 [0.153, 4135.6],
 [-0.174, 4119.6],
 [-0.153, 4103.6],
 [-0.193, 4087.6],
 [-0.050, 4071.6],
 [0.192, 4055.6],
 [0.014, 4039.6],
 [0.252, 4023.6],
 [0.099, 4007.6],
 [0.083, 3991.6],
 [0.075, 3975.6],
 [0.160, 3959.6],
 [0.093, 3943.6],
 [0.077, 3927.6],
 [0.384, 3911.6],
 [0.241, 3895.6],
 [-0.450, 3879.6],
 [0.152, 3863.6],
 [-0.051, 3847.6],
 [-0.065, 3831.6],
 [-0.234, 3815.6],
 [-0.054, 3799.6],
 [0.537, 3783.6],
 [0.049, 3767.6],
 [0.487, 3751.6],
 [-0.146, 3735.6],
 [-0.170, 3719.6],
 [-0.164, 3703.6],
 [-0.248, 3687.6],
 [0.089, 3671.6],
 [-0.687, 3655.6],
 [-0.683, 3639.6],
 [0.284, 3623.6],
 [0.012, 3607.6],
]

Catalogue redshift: 0.675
